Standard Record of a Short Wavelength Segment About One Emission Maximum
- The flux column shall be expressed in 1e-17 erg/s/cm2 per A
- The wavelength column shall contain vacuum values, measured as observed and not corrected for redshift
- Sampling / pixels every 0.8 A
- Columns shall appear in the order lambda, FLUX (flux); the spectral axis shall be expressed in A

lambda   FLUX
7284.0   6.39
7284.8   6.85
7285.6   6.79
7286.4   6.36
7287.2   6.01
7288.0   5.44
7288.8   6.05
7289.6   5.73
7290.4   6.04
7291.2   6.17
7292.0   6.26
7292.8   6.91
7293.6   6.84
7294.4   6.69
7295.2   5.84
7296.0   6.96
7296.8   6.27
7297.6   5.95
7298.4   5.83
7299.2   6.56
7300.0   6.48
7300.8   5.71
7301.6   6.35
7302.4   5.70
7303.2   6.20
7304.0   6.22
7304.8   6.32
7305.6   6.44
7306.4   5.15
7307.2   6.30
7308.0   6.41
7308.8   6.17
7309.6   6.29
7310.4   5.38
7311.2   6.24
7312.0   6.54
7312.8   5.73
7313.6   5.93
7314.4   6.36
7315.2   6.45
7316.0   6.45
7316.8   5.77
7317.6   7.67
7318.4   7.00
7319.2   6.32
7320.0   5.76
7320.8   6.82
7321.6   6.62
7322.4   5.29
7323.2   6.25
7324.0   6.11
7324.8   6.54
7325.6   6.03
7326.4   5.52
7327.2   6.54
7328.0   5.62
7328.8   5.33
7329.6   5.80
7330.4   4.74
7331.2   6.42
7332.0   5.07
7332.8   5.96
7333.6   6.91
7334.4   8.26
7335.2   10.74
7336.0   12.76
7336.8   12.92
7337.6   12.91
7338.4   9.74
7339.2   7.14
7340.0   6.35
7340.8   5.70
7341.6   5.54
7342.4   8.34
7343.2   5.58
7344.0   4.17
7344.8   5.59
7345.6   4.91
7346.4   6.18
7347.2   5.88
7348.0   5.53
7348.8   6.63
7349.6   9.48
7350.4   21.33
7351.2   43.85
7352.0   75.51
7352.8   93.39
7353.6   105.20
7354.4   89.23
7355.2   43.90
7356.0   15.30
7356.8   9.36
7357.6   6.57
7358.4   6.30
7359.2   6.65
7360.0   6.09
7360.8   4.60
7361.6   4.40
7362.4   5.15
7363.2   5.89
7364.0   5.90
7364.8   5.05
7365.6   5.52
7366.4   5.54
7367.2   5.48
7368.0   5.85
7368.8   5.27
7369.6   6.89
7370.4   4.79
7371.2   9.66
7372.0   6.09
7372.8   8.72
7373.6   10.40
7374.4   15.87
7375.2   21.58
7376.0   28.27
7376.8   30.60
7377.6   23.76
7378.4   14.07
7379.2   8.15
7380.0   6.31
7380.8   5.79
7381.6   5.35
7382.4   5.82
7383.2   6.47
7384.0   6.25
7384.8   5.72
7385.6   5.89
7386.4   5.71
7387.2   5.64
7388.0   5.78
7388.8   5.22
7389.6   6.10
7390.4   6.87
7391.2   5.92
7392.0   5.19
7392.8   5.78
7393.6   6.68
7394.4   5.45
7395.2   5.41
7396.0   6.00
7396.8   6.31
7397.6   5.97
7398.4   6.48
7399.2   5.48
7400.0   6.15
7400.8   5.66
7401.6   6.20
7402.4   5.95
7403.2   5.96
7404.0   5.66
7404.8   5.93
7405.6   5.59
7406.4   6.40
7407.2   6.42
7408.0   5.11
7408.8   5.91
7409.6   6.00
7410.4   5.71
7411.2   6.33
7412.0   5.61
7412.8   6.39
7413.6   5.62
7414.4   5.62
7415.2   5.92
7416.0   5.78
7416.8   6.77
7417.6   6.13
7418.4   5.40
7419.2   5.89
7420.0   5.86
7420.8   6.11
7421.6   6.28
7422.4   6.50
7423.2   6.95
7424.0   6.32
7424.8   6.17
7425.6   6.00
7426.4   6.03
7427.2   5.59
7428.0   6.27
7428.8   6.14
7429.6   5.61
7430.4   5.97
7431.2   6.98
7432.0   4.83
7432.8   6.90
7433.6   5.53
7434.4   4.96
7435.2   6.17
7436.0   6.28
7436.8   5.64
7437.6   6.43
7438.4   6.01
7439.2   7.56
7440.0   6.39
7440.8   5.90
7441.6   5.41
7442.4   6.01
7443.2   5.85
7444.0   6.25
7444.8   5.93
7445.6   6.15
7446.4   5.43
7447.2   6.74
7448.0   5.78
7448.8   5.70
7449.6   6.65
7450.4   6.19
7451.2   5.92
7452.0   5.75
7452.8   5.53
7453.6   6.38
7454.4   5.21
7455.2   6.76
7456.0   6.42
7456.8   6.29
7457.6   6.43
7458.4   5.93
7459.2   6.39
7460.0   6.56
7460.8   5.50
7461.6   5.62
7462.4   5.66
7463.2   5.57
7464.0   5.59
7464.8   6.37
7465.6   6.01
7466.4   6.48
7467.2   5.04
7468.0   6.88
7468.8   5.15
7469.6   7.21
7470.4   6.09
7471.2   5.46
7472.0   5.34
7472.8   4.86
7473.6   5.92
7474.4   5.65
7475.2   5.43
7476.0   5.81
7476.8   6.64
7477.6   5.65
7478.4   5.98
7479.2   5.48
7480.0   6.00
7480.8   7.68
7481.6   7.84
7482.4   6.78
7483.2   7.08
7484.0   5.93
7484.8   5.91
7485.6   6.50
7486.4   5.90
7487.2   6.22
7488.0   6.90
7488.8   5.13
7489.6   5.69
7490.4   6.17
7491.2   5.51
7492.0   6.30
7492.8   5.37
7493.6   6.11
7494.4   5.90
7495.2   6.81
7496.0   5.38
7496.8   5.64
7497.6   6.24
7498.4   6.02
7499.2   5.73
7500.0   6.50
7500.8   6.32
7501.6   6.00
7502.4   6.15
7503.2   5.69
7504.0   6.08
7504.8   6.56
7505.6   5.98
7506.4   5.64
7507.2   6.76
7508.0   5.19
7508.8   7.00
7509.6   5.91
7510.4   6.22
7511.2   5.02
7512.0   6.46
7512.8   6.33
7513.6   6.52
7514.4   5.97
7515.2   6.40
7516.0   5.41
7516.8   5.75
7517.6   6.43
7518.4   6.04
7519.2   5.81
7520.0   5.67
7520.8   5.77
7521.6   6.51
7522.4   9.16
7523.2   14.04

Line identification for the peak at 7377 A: [N II]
